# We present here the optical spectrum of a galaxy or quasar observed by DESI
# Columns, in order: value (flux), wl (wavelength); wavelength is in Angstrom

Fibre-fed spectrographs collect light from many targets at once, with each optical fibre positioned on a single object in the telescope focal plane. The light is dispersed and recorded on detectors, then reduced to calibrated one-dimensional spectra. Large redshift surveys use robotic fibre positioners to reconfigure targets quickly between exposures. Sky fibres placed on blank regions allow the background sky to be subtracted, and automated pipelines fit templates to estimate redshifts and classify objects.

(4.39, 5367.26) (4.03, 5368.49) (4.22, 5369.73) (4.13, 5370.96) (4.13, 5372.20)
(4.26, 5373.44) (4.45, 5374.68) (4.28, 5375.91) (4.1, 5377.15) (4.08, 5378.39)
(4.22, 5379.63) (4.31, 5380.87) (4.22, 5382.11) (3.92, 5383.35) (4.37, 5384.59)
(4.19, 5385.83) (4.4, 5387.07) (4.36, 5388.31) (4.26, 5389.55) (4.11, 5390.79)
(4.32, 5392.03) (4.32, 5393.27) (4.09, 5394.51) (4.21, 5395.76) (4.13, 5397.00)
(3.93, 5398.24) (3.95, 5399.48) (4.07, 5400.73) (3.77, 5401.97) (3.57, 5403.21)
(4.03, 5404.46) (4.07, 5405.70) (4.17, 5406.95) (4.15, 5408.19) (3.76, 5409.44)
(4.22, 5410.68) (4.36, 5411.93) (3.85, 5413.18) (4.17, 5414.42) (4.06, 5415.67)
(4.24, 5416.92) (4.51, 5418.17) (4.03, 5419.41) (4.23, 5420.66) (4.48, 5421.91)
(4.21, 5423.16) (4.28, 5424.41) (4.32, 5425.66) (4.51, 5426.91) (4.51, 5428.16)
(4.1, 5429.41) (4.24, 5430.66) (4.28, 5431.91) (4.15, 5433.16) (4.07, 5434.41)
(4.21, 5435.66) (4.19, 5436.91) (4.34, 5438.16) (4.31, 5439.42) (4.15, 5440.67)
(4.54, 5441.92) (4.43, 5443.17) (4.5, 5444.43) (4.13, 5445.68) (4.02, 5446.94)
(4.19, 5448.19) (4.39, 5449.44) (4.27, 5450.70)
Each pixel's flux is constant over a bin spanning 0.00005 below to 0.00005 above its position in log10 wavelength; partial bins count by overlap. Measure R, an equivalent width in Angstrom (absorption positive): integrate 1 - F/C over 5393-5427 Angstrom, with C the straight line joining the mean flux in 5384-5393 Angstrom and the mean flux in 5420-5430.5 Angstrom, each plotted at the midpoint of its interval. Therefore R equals 1.5 Angstrom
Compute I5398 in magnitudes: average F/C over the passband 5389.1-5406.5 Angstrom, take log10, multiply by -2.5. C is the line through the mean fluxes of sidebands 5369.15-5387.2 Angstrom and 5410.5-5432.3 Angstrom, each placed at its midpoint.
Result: 0.05 mag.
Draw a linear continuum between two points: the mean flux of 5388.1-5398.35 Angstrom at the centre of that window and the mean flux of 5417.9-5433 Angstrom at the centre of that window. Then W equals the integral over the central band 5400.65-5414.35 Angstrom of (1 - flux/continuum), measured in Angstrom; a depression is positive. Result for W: 0.8 Angstrom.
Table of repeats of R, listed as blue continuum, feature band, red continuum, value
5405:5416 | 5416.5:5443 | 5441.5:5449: -0.5 Angstrom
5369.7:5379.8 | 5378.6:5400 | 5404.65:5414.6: -0.2 Angstrom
